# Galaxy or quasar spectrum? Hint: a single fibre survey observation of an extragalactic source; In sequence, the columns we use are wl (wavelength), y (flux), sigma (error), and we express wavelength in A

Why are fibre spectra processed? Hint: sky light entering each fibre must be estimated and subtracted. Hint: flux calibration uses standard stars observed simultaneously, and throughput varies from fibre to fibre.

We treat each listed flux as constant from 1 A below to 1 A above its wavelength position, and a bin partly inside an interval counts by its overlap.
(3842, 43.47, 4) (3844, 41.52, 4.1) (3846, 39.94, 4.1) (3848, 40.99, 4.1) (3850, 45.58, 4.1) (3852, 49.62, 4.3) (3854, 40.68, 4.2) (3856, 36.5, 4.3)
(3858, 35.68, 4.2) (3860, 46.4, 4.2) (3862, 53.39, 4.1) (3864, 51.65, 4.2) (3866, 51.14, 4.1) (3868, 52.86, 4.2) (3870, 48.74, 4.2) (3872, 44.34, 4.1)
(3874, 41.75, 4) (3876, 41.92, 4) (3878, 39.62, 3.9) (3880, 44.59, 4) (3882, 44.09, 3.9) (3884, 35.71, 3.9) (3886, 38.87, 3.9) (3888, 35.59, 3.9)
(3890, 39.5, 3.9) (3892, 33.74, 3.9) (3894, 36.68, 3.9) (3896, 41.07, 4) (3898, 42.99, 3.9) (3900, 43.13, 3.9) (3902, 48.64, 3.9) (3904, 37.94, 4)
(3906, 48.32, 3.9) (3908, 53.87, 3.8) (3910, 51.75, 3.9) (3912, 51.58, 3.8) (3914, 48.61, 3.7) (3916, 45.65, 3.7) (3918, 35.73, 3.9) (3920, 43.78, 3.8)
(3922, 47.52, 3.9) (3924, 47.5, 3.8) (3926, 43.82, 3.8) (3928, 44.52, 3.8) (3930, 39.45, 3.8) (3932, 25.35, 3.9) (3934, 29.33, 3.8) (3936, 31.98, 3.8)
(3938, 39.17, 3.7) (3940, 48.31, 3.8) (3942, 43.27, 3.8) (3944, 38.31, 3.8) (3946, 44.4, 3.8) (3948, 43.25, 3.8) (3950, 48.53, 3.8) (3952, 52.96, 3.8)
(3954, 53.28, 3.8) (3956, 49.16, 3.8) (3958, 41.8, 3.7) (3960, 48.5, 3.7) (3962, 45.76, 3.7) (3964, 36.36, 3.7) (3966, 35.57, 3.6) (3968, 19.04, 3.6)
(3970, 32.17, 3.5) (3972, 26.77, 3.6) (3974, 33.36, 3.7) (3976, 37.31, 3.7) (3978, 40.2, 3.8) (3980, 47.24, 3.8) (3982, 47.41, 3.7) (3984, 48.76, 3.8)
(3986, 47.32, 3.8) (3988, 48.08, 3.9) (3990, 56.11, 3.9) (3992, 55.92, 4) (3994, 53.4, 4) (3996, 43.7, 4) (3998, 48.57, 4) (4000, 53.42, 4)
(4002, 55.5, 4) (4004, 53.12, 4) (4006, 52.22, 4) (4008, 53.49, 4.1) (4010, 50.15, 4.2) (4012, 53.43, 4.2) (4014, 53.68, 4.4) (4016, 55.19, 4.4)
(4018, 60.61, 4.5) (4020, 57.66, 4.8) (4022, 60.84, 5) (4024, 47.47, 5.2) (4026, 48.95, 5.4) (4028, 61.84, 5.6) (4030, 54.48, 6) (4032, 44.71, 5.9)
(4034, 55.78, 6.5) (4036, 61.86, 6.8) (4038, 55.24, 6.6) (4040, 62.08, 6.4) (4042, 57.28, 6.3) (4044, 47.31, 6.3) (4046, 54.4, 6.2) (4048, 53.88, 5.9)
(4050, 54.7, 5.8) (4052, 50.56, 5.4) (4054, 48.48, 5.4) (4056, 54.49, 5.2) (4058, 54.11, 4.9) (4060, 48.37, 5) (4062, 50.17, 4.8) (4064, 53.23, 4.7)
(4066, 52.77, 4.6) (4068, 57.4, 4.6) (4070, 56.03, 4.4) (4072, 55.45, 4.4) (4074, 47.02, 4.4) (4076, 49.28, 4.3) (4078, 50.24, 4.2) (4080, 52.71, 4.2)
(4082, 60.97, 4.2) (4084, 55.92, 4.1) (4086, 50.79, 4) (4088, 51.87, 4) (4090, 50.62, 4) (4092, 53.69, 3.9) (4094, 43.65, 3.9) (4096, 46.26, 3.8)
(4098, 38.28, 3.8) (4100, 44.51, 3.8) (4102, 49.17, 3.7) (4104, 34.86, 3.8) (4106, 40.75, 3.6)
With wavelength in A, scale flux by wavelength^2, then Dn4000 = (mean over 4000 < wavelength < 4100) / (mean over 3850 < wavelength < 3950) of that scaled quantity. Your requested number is 1.3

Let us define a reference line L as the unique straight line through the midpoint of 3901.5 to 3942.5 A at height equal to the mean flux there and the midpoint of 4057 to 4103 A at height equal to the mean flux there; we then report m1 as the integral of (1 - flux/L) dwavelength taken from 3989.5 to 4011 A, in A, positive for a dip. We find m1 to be -2.4 A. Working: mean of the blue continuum 43.1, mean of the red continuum 51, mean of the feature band 52.2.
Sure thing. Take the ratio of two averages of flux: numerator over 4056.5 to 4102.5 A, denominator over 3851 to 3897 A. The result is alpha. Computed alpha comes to 1.19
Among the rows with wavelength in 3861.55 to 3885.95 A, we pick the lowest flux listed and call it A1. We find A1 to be 35.71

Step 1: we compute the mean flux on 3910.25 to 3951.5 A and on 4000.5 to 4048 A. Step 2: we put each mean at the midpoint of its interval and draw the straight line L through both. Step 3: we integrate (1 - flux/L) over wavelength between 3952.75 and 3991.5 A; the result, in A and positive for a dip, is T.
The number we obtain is 4.6 A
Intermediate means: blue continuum 42.3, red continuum 54.6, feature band 42.1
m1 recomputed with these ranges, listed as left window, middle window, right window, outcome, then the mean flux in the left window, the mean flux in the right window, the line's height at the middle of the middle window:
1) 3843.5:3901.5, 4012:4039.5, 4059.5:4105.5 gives -4.13 A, 42.8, 50.1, 48.1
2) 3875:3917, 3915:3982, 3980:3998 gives 8.75 A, 43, 49.8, 46.9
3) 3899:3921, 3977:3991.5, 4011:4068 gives 0.75 A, 46.3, 54.1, 50.8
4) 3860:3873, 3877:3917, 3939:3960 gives 4.58 A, 50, 46.4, 48.7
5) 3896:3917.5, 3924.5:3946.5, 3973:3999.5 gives 3.66 A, 46.7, 46.8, 46.7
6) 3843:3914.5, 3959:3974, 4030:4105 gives 4.00 A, 43.8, 51.6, 47.4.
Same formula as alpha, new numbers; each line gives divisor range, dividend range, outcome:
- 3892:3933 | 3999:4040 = 1.25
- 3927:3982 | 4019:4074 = 1.35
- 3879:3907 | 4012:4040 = 1.36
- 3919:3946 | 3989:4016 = 1.30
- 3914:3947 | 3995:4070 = 1.31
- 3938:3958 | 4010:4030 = 1.19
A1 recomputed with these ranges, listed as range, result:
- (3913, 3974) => 19.04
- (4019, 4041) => 44.71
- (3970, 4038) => 26.77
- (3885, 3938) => 25.35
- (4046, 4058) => 48.48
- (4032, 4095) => 43.65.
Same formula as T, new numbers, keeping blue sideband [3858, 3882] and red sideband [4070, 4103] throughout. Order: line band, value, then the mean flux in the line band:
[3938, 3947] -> 0.9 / 43.1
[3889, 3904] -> 2.0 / 40.6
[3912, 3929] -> 0.8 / 45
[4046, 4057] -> -0.7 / 52.6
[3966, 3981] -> 4.5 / 33.9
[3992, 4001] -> -0.3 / 50.5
